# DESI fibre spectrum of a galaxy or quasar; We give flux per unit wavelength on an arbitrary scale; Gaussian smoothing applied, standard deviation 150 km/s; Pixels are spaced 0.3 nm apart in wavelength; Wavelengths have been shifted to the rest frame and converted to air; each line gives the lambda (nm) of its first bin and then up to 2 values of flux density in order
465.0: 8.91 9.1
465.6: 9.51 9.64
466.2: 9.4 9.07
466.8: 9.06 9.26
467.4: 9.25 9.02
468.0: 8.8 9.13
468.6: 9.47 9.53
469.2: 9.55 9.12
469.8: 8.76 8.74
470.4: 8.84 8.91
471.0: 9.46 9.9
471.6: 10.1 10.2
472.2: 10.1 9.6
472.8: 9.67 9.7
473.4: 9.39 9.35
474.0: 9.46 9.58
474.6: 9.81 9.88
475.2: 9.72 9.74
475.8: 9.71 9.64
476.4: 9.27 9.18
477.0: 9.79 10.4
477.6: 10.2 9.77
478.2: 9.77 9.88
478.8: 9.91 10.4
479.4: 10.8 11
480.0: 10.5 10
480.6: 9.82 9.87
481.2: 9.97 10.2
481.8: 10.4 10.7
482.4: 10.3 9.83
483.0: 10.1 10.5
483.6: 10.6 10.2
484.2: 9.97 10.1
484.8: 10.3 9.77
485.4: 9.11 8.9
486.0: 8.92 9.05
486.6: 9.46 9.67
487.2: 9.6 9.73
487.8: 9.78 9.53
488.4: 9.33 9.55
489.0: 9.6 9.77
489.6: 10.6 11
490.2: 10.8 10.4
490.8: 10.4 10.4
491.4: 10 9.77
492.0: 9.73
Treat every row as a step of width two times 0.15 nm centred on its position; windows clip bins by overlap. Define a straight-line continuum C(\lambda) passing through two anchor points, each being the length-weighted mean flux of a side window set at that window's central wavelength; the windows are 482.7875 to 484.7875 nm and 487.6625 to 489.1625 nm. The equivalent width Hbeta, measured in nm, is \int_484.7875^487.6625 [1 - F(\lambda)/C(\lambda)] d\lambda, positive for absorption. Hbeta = 0.14 nm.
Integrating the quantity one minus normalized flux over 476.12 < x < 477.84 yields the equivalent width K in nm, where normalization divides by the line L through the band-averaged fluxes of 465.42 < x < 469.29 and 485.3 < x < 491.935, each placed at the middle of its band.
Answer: -0.04 nm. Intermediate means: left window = 9.28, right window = 9.79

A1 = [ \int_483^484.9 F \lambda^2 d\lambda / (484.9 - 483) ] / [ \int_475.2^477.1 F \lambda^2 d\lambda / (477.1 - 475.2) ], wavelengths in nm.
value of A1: 1.1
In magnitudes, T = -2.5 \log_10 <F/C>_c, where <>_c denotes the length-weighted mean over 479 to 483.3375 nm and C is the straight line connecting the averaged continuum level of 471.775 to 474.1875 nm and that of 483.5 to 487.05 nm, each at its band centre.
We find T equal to -0.07 mag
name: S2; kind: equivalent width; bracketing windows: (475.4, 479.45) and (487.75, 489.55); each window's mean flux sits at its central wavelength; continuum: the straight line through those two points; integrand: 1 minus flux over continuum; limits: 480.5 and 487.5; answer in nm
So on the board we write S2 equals -0.11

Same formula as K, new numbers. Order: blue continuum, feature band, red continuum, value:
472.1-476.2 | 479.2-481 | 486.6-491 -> -0.103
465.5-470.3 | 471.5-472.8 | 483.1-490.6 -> -0.085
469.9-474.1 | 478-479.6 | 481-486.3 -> -0.063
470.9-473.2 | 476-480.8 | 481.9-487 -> -0.081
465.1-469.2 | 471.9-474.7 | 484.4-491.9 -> -0.070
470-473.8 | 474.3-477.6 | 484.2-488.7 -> -0.064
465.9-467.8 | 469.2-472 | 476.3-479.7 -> 0.044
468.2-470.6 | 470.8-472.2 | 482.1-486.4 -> -0.099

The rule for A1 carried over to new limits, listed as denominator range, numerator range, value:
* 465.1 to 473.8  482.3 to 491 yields 1.14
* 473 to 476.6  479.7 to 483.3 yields 1.09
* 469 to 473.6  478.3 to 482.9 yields 1.12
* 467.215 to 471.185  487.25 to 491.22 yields 1.20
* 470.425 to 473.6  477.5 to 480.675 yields 1.09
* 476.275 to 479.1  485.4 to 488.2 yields 0.99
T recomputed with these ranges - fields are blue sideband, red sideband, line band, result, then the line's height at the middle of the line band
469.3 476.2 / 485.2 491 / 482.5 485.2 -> -0.05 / 9.69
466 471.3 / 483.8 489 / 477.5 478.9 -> -0.06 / 9.39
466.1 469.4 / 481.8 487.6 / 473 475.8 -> -0.02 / 9.47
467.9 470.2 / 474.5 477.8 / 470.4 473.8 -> -0.03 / 9.41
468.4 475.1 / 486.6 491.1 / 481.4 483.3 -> -0.05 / 9.8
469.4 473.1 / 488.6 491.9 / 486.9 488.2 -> 0.05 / 10.1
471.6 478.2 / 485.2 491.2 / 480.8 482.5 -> -0.05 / 9.75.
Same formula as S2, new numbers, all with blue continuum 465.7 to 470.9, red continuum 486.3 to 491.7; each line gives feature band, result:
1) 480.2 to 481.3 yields -0.032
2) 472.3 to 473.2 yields -0.034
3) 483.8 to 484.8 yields -0.036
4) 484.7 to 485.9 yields 0.042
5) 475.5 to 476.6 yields -0.012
